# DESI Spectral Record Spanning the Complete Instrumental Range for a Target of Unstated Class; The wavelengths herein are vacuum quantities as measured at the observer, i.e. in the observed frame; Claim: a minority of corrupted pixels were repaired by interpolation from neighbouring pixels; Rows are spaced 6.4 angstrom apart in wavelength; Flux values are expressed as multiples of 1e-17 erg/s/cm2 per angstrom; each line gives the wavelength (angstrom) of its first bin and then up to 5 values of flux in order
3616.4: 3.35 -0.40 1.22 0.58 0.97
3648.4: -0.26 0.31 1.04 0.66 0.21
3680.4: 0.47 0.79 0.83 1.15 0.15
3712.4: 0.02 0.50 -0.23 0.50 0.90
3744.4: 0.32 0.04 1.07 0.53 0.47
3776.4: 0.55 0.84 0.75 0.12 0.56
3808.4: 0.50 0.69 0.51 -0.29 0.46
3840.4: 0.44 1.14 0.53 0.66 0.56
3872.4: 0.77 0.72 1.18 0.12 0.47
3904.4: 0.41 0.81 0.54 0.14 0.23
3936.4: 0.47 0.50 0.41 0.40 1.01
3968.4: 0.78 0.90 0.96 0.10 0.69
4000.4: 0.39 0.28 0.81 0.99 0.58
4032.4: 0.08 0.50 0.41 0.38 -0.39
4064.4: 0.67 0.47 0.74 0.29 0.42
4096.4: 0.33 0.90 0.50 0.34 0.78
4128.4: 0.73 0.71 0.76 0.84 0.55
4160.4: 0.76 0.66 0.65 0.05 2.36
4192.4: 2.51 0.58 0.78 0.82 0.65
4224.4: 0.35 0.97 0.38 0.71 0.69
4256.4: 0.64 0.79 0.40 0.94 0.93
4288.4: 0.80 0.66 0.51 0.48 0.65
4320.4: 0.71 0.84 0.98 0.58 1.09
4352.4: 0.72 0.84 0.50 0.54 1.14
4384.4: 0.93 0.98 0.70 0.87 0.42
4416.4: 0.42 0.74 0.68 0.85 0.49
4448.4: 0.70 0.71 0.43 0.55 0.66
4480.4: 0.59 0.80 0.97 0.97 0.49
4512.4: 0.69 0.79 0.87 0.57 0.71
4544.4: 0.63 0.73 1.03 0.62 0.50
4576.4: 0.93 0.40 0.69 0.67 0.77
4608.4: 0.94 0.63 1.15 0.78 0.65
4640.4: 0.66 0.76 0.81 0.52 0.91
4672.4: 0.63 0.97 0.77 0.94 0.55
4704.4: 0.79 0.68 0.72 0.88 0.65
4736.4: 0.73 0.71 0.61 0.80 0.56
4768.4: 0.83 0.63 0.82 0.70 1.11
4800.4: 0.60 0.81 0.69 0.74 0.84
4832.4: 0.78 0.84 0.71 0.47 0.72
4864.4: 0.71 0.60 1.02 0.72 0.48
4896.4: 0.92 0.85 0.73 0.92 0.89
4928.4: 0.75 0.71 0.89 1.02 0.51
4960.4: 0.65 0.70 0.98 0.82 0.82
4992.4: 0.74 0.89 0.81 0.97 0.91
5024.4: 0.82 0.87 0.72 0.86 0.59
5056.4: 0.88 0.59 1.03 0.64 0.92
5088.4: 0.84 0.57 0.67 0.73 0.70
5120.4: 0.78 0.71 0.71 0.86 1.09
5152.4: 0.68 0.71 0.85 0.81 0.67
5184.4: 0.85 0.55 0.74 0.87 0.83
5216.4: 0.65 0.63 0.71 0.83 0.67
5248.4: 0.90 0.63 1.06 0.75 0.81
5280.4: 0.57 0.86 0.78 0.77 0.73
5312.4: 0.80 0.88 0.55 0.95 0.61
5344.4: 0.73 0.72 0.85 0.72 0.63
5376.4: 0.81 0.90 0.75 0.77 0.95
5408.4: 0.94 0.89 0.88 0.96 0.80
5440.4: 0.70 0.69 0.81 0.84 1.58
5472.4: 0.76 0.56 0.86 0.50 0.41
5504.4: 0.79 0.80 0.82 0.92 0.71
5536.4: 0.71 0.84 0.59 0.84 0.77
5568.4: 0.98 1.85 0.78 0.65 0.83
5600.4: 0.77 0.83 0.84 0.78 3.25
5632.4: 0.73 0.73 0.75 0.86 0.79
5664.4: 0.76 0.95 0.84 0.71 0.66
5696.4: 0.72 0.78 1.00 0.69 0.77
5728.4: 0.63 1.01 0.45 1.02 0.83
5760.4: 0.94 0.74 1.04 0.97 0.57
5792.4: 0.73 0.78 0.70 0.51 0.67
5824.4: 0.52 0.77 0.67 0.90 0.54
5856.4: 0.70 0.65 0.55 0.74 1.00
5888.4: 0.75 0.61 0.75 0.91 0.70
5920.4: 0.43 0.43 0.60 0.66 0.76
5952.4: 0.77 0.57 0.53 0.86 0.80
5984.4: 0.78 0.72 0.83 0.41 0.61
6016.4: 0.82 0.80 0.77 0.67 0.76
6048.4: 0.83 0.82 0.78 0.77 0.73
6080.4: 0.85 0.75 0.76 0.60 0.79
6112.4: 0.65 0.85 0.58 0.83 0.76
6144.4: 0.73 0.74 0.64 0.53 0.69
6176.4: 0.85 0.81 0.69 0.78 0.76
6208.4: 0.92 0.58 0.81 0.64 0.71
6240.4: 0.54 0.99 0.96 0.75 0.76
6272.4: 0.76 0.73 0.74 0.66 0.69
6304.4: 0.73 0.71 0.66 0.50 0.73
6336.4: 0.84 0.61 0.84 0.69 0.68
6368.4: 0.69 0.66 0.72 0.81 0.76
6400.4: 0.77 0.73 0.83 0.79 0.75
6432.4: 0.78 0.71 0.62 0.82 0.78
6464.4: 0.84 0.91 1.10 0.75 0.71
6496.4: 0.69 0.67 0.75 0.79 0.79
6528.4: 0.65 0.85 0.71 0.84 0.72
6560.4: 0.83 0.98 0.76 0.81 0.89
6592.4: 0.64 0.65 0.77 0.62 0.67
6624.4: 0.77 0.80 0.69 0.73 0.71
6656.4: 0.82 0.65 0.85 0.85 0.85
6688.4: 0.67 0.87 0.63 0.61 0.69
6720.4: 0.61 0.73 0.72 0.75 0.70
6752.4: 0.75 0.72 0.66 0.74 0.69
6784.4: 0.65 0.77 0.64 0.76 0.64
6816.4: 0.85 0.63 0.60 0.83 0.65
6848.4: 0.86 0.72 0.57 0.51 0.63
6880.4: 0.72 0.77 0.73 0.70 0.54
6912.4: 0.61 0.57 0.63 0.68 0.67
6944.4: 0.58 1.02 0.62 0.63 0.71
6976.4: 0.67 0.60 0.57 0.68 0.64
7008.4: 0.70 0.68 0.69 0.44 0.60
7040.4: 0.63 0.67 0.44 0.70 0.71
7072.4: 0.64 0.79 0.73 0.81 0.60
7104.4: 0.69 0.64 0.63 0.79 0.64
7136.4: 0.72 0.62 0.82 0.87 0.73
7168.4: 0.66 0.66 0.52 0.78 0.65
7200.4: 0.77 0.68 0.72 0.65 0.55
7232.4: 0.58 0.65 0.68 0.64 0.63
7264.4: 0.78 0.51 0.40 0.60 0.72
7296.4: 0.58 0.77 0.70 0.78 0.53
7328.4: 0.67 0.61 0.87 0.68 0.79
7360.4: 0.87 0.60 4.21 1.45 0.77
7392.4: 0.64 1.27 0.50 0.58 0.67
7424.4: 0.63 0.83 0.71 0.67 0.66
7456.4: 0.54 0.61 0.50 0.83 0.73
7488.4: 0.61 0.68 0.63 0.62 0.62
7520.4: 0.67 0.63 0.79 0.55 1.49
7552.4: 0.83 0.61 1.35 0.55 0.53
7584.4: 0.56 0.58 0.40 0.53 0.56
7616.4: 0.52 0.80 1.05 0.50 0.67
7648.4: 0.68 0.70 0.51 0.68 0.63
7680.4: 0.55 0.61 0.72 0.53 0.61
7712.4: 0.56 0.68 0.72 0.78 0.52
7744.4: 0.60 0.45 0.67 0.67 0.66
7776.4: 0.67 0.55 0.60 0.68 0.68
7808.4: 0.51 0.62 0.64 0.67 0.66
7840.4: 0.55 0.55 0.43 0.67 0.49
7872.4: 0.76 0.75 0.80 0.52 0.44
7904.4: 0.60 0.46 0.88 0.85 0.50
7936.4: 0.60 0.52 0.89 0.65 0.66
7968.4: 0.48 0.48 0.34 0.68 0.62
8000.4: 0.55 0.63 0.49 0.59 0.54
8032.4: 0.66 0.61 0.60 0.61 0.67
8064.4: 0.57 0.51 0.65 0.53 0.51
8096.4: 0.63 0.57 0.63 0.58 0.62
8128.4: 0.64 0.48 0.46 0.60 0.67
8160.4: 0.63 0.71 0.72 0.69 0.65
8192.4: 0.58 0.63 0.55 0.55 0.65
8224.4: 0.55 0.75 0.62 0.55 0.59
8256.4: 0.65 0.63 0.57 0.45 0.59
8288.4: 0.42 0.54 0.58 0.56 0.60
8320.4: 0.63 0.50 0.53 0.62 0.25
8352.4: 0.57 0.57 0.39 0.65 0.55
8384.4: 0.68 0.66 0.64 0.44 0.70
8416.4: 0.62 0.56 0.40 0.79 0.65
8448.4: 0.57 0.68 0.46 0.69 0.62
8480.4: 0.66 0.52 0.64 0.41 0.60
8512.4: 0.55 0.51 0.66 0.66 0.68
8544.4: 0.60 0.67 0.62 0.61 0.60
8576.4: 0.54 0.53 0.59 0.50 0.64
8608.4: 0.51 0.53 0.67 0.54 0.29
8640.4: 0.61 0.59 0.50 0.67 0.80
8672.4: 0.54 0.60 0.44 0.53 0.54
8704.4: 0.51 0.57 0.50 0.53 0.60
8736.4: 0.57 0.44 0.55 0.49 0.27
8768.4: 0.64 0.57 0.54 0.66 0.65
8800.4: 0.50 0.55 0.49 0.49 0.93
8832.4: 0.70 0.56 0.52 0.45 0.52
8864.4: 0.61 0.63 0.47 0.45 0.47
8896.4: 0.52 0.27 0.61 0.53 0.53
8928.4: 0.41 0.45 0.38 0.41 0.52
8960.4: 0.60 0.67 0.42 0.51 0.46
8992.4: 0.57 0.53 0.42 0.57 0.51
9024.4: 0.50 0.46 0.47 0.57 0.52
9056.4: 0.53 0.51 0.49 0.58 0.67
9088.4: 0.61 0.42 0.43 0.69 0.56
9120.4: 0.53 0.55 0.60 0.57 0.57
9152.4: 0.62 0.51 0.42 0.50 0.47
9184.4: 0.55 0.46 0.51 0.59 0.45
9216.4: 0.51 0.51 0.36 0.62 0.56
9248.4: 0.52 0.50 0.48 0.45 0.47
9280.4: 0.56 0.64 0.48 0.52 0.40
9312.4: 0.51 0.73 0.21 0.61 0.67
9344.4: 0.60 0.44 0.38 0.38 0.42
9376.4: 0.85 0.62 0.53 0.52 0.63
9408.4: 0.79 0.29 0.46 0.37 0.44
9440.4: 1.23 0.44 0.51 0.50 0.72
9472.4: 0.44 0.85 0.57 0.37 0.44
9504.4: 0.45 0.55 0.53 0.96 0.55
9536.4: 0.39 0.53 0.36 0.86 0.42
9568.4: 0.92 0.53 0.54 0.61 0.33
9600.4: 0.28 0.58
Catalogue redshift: 0.12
